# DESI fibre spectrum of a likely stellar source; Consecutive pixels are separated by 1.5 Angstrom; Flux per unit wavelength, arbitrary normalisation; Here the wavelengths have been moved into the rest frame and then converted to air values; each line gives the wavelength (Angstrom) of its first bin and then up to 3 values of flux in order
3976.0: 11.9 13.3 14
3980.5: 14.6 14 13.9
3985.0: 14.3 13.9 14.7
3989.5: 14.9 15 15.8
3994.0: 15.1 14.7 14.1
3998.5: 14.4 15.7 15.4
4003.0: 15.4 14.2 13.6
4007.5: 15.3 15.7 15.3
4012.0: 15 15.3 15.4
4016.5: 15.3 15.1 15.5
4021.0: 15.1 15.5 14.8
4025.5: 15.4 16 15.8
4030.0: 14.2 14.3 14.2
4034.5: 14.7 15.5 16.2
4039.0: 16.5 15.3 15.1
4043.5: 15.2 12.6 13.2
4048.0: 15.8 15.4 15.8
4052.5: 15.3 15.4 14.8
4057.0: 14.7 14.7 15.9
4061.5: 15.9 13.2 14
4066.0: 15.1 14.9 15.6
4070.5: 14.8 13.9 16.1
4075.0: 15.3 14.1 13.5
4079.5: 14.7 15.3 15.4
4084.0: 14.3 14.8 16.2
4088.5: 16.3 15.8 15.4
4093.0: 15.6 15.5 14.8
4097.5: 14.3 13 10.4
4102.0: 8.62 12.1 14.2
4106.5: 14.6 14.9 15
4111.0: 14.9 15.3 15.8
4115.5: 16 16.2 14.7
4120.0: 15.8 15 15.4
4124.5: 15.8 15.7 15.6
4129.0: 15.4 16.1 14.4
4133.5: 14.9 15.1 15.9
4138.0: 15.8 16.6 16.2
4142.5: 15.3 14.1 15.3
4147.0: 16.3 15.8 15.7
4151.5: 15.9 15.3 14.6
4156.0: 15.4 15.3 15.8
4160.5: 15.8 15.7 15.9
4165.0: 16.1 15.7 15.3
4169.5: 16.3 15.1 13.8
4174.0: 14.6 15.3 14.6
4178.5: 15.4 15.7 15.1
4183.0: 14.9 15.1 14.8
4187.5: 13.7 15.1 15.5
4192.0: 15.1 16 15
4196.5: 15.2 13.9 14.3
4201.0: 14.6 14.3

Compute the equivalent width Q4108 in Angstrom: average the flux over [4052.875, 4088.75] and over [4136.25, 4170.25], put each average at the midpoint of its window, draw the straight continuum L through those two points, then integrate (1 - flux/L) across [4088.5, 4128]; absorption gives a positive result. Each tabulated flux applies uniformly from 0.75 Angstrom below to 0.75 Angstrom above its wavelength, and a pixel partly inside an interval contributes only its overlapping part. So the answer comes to 1.6 Angstrom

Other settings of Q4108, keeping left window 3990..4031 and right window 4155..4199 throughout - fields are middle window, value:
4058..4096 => 0.2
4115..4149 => -0.8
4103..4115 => 0.4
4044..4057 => 0.3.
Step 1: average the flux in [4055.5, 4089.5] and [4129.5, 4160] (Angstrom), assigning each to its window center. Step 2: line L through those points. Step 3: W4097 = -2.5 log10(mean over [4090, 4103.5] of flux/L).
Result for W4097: 0.123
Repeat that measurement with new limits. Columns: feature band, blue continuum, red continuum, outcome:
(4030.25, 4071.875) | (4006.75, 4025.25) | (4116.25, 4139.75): 0.03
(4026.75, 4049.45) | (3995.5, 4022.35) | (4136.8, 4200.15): 0.01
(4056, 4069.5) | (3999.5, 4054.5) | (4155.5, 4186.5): 0.02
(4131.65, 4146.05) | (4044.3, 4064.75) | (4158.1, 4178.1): -0.01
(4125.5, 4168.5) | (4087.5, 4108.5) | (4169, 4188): -0.07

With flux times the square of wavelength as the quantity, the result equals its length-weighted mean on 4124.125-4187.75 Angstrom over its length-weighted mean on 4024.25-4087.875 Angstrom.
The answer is 1.1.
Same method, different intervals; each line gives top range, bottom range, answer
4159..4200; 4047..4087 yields 1.07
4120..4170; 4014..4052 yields 1.09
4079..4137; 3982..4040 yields 1.04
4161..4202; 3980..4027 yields 1.10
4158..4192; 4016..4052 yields 1.08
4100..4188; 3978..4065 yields 1.07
